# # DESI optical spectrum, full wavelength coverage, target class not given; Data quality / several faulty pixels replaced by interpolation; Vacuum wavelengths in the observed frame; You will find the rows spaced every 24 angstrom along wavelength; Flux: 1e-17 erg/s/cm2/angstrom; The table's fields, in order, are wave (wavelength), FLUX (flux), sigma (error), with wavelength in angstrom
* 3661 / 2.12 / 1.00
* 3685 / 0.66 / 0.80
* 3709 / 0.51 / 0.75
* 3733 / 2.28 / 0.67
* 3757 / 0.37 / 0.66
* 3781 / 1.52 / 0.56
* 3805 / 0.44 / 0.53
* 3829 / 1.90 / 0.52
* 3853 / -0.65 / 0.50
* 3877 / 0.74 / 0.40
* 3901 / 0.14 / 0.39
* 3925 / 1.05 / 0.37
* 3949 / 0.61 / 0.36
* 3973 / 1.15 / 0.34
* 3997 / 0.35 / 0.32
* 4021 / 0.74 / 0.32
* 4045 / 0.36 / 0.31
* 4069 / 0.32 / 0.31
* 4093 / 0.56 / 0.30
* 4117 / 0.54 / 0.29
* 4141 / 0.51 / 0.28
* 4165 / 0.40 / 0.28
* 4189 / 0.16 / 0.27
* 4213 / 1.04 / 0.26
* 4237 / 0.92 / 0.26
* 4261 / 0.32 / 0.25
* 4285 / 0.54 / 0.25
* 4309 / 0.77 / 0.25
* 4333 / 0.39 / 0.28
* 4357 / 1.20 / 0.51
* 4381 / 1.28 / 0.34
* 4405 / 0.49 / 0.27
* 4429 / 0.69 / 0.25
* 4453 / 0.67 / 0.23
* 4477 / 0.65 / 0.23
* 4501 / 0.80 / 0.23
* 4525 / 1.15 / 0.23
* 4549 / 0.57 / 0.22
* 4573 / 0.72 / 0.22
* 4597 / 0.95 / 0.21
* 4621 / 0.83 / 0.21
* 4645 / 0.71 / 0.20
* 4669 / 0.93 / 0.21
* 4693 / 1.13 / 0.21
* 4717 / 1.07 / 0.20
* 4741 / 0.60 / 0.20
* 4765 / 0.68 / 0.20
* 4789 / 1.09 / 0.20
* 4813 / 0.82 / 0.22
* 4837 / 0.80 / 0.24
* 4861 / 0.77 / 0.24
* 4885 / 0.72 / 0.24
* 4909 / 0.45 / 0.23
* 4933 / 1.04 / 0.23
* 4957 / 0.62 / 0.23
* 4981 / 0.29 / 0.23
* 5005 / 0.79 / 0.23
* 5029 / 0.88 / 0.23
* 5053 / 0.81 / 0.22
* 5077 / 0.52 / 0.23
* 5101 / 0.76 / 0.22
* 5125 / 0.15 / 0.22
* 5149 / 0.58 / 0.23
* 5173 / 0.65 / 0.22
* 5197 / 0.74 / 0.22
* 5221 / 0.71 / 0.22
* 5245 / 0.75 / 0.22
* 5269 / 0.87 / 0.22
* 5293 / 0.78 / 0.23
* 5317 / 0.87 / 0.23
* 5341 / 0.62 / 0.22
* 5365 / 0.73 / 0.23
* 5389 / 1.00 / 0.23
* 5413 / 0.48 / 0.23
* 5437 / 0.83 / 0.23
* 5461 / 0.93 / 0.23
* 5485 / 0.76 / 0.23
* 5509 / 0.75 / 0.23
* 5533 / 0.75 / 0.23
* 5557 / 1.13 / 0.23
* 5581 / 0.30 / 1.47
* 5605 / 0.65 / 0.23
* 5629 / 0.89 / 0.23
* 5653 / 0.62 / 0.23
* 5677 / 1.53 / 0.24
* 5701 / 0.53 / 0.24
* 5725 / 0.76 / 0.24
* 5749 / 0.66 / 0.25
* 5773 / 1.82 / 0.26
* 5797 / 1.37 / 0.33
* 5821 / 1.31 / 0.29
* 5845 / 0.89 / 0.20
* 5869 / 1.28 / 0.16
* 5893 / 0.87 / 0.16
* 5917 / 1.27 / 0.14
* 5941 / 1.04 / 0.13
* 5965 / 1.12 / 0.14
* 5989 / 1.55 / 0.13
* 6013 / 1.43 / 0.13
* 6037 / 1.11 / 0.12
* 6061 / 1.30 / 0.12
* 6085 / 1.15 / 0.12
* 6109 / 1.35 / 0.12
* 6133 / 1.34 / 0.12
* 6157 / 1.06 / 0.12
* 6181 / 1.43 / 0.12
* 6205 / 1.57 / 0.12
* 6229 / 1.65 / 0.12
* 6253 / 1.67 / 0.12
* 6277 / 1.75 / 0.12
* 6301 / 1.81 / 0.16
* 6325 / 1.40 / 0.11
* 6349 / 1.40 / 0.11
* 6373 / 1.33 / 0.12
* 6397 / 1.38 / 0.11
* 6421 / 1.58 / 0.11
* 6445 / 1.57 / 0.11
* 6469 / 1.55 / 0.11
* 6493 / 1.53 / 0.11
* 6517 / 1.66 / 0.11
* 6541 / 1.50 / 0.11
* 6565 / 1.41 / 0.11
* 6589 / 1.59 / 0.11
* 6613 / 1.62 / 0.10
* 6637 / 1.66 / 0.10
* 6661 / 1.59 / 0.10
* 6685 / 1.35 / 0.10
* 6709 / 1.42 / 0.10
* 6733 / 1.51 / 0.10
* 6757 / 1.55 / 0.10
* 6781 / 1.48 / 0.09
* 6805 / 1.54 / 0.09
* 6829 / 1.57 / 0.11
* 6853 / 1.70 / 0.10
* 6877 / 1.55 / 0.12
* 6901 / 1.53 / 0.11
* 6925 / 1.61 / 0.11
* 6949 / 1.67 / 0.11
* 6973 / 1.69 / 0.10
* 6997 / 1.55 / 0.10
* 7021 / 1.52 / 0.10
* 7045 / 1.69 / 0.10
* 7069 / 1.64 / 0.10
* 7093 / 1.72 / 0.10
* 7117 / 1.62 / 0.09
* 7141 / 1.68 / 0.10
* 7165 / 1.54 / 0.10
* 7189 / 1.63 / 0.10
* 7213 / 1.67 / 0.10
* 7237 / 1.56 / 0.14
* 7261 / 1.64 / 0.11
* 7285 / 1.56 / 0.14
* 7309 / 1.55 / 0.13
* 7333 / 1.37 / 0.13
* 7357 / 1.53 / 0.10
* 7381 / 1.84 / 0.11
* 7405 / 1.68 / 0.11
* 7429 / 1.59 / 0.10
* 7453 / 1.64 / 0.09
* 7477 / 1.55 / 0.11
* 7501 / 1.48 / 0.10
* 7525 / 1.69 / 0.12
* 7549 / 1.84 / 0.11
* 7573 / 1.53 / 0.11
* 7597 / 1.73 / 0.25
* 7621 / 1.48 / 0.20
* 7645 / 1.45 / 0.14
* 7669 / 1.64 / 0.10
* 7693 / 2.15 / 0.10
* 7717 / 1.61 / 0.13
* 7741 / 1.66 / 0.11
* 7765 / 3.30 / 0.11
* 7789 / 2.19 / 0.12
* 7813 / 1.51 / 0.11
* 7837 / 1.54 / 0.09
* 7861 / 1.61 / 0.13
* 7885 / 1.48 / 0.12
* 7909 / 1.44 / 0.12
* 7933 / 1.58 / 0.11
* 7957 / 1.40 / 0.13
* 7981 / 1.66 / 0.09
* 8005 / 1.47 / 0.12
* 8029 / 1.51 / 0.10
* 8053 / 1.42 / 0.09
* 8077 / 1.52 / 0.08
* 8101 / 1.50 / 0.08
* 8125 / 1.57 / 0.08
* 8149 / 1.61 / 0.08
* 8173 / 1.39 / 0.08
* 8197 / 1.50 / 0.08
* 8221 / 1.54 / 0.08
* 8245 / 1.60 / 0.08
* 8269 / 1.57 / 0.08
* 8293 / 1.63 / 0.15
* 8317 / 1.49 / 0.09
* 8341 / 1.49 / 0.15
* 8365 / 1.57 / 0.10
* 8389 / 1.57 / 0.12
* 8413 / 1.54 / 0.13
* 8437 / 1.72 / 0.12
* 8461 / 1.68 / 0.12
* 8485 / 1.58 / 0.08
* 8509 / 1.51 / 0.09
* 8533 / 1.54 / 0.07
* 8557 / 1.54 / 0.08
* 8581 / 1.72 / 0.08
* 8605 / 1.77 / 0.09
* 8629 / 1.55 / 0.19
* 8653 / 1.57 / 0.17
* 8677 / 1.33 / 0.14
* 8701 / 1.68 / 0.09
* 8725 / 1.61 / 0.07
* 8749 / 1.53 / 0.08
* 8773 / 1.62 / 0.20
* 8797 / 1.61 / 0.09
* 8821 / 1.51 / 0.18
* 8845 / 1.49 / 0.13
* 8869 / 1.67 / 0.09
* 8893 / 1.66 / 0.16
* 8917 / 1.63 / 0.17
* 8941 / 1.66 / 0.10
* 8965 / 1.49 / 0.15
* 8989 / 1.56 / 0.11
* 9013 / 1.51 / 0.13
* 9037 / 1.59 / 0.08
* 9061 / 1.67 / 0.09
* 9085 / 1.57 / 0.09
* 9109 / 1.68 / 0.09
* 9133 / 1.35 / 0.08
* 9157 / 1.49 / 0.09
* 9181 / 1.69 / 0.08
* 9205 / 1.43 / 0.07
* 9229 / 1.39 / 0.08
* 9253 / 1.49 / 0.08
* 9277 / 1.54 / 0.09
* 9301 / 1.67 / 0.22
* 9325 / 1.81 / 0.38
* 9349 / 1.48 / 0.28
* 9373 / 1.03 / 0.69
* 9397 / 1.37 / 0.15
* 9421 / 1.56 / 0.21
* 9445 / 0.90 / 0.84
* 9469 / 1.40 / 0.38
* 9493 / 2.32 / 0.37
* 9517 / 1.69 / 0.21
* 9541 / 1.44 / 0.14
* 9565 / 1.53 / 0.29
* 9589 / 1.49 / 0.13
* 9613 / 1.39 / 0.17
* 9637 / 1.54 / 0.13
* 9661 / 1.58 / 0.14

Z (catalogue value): 0.551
